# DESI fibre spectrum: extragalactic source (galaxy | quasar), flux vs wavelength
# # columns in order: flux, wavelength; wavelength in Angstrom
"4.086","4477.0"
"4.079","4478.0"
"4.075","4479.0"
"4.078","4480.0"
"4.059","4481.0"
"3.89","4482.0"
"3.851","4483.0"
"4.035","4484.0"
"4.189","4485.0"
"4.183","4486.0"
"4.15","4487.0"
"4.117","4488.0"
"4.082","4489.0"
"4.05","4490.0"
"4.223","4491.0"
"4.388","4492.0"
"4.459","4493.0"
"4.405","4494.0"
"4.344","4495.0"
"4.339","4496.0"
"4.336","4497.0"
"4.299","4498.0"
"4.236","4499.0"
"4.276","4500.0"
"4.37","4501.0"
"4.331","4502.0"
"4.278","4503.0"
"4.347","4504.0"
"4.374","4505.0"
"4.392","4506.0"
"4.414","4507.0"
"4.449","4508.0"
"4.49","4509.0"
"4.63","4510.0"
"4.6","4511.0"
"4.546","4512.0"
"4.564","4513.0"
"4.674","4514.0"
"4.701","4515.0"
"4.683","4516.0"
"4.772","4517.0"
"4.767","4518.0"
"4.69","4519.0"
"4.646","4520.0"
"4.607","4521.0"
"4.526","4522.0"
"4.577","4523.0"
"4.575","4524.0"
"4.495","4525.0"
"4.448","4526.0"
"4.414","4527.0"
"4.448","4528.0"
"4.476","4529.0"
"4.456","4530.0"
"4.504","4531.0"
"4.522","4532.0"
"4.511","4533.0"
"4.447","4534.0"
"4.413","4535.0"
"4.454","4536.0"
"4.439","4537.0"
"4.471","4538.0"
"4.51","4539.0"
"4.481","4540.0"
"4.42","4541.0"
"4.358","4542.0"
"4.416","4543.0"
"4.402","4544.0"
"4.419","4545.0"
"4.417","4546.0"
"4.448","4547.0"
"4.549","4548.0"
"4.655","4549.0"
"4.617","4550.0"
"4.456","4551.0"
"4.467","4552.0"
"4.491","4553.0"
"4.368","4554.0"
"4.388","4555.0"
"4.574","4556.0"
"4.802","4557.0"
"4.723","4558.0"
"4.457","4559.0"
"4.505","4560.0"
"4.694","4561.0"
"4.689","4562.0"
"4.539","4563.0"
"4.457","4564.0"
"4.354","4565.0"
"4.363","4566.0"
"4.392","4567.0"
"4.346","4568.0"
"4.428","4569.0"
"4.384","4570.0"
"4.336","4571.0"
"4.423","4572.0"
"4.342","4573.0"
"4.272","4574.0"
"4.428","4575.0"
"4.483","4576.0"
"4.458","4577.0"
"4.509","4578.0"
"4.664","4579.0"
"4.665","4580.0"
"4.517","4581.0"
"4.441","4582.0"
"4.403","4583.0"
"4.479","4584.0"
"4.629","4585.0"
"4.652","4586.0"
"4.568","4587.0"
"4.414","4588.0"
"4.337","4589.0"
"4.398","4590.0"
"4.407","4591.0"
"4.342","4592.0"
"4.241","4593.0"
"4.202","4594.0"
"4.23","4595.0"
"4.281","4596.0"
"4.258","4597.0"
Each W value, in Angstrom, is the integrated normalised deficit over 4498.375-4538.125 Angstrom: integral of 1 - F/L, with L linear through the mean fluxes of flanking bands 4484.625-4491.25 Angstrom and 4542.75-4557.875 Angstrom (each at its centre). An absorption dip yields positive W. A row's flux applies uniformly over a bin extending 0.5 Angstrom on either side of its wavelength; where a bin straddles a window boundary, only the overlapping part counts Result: -1.7 Angstrom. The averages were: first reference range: 4.14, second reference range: 4.5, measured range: 4.5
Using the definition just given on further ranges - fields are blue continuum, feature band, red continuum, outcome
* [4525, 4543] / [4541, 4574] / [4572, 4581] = 0.0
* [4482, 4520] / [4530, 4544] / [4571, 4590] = -0.1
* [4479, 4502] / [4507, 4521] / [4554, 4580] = -1.1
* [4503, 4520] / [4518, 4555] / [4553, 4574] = 0.2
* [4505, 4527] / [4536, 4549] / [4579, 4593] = 0.2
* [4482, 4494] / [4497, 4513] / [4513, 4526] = 0.0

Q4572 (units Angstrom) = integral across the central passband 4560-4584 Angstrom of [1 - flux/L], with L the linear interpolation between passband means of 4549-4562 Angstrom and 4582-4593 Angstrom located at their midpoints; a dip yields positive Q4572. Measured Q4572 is 0.2 Angstrom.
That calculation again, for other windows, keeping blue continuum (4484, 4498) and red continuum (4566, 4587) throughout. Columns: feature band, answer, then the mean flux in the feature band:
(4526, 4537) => -0.3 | 4.46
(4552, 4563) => -0.4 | 4.56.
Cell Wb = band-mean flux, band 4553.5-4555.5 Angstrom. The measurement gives 4.38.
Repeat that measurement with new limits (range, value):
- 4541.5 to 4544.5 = 4.39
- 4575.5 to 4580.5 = 4.56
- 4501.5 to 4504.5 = 4.32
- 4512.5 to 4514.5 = 4.62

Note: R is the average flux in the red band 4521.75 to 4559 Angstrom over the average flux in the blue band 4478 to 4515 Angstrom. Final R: 1.0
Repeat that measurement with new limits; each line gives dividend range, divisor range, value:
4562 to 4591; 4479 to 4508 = 1.05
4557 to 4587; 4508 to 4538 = 0.99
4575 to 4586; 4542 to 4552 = 1.01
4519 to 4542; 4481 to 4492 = 1.10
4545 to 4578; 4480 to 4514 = 1.04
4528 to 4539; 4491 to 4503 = 1.03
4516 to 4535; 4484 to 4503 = 1.07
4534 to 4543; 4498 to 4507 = 1.03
